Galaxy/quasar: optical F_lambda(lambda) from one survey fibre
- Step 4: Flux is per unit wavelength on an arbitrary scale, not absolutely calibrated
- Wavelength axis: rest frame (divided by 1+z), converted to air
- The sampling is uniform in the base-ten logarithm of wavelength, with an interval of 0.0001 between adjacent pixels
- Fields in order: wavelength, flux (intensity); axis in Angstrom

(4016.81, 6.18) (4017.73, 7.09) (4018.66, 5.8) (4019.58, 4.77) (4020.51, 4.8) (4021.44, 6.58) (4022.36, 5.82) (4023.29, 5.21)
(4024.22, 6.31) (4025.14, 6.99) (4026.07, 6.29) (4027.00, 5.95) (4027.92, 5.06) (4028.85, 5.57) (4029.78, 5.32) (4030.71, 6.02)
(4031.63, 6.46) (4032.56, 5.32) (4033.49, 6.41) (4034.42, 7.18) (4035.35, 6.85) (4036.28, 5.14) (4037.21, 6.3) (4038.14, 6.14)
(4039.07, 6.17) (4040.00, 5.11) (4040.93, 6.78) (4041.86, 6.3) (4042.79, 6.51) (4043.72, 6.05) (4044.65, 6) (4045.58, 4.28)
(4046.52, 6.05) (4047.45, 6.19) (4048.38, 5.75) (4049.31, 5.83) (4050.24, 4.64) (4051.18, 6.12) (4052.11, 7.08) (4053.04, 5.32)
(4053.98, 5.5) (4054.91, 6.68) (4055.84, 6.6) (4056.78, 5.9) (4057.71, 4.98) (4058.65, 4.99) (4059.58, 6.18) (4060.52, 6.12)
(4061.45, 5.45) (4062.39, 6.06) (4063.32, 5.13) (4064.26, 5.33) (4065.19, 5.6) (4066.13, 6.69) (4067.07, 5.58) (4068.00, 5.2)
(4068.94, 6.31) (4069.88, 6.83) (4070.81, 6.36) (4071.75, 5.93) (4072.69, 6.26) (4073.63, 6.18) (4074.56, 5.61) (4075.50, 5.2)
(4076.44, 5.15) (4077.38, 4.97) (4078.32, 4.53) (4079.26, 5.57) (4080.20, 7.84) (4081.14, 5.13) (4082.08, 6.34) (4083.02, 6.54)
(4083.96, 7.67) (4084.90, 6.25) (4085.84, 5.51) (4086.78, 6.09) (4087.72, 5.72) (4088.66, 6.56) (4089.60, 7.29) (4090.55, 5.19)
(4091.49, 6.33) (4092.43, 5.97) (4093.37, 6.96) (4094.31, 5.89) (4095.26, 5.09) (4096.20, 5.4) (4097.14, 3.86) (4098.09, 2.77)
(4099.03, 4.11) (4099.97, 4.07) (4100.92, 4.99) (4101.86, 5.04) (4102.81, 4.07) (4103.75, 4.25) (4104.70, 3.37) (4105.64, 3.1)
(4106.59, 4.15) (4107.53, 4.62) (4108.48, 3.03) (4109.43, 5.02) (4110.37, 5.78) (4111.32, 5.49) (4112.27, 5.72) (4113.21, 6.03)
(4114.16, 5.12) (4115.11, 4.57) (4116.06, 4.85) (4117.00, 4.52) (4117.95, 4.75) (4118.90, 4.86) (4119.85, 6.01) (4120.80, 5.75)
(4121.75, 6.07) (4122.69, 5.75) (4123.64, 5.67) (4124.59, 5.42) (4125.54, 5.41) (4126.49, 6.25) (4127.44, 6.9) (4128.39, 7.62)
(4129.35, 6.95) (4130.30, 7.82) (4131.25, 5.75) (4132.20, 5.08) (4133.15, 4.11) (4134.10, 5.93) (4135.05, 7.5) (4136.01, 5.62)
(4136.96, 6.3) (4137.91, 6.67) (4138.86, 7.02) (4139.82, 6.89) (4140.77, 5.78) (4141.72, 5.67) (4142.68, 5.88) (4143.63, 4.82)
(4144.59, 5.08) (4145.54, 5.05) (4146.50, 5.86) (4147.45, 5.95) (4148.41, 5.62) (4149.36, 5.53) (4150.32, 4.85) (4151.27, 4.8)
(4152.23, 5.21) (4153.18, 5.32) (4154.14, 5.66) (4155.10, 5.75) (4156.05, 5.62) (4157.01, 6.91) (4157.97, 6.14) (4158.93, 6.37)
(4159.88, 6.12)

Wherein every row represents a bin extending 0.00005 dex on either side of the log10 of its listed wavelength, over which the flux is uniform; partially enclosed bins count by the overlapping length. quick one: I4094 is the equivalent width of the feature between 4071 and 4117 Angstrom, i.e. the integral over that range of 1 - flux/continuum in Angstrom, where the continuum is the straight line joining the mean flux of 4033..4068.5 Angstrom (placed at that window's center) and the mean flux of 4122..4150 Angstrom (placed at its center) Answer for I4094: 4.88 Angstrom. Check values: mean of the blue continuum 5.9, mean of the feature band 5.31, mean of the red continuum 5.99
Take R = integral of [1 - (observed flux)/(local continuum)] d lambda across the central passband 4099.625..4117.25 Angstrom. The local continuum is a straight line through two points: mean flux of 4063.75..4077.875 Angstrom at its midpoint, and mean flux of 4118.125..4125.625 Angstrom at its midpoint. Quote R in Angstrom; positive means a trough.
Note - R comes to 3.2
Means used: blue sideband 5.81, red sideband 5.6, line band 4.63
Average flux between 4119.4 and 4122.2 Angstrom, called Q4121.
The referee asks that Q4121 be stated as 5.94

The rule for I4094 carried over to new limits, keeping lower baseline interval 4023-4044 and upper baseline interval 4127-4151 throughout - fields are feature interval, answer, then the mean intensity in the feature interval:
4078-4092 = -0.36 Angstrom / 6.19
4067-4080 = 0.65 Angstrom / 5.74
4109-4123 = 1.55 Angstrom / 5.35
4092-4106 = 3.31 Angstrom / 4.6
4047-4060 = 0.47 Angstrom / 5.84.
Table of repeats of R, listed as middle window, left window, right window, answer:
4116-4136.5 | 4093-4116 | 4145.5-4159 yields -3.0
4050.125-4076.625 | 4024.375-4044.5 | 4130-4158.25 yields 0.7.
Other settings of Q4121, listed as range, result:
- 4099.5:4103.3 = 4.54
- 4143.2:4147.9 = 5.35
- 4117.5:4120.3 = 5.2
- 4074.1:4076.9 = 5.31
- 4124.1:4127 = 5.71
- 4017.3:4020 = 5.89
